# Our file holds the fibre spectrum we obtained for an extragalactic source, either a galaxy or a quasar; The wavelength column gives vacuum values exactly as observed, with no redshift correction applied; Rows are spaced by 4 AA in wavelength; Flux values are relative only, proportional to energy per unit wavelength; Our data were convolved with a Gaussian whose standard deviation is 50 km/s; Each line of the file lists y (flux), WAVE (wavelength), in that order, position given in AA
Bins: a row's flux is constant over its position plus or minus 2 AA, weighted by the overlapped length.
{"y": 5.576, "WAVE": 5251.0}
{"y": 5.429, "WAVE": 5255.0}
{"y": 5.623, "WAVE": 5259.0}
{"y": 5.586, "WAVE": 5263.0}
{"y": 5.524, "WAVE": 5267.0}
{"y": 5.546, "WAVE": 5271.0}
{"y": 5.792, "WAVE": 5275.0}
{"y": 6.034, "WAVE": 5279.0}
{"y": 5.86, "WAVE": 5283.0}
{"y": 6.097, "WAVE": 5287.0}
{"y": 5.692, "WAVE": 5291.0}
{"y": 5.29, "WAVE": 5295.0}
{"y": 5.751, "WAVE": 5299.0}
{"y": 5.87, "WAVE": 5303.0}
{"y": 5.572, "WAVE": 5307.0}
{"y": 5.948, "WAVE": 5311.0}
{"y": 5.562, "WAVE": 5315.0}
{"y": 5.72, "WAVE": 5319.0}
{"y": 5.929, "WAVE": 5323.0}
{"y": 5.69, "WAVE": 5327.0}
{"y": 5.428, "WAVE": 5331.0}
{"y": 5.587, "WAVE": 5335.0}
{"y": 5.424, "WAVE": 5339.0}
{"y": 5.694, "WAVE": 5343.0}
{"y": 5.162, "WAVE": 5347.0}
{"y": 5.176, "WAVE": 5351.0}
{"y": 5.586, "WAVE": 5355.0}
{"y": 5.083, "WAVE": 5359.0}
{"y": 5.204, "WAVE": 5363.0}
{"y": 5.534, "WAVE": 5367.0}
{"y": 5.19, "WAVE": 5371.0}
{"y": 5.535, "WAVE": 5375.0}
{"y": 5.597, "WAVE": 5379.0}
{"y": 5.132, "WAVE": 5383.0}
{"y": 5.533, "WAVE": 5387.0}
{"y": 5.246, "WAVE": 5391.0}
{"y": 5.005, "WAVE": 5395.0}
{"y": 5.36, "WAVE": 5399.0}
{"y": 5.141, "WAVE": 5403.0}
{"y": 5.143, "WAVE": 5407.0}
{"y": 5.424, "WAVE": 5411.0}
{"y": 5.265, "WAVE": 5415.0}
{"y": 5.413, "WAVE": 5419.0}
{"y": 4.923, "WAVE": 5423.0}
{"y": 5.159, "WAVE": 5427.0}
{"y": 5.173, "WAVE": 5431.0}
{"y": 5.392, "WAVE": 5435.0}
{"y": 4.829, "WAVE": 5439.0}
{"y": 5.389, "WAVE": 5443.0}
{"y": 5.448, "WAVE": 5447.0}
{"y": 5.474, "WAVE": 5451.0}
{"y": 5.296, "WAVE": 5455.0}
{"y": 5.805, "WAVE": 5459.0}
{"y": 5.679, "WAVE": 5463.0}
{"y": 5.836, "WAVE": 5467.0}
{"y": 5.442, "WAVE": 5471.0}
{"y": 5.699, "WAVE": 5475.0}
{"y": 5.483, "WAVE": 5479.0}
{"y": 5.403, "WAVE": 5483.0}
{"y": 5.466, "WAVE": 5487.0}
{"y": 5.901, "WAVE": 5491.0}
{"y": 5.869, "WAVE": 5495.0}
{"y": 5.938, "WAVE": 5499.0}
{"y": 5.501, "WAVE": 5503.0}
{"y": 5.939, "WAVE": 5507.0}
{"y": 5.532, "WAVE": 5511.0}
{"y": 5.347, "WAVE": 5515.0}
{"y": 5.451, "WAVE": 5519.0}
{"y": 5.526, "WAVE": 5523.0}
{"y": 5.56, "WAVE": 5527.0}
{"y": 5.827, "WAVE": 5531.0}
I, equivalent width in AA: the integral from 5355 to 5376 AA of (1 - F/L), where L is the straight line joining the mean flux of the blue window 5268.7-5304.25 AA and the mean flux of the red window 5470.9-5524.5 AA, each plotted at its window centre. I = 1.4 AA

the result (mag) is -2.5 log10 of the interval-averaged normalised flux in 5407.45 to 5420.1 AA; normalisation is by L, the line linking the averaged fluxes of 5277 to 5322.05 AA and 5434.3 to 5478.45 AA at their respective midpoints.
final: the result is 0.04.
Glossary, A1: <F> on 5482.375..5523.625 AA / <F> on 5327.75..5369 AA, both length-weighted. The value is 1.0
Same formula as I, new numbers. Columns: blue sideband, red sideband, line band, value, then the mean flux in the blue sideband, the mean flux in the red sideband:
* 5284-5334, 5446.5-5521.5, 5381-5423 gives 3.0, 5.71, 5.61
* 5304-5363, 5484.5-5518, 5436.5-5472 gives 1.1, 5.53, 5.68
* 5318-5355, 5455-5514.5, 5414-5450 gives 2.5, 5.53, 5.66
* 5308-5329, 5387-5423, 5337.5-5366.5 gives 1.1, 5.76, 5.25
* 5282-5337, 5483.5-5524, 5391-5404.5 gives 1.2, 5.71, 5.64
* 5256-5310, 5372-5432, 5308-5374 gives 0.0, 5.71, 5.27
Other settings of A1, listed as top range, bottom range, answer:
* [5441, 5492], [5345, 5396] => 1.05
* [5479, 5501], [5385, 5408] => 1.09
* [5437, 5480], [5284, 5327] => 0.96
